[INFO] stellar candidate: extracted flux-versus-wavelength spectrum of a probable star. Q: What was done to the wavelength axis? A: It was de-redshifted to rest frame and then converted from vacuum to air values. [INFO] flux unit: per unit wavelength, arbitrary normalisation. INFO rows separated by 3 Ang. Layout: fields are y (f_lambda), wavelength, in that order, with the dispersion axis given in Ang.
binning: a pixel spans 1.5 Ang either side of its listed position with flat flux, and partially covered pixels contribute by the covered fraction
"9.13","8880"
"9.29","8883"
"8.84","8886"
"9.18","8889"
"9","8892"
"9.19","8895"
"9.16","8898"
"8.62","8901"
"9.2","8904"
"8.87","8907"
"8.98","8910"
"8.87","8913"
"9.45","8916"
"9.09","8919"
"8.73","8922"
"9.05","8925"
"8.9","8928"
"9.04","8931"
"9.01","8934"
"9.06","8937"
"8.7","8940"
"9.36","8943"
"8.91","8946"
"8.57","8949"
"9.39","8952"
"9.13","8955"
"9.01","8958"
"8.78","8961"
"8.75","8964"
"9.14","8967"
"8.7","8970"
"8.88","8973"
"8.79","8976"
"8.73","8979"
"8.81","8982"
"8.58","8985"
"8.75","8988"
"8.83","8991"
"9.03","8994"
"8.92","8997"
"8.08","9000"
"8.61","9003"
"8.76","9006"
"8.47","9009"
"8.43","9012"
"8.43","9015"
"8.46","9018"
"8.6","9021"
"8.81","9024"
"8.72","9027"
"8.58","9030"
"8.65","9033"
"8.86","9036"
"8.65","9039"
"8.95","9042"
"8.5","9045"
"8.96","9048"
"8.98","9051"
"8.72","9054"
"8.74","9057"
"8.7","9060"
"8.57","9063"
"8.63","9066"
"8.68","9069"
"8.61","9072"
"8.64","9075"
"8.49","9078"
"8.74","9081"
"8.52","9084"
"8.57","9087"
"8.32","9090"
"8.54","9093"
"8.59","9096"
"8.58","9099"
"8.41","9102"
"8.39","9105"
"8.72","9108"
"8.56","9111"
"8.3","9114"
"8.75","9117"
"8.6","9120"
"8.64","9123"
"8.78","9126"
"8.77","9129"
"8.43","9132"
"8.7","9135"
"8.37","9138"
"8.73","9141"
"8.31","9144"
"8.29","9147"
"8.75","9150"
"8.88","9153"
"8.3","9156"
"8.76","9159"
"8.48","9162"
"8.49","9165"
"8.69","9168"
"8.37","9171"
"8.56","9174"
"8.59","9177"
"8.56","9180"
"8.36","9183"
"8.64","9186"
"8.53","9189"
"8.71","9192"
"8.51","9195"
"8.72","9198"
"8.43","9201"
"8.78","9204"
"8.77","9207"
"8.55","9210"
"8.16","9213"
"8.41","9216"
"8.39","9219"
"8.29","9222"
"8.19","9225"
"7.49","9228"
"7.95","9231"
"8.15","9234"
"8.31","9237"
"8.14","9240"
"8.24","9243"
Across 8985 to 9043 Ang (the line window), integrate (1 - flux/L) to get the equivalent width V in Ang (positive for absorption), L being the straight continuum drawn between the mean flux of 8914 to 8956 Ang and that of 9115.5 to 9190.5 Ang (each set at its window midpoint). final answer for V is 1.3 Ang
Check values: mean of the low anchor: 9.02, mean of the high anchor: 8.57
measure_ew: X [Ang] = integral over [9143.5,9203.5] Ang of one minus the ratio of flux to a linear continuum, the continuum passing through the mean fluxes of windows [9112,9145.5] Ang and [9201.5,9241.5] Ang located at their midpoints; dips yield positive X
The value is -0.85 Ang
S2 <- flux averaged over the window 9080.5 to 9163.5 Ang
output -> 8.56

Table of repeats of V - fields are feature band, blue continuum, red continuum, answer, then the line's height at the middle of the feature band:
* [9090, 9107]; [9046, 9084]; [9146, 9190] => 0.3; 8.65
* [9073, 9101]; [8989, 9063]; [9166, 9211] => 0.3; 8.65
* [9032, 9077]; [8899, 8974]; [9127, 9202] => 0.2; 8.76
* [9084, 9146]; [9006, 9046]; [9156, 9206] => 0.3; 8.59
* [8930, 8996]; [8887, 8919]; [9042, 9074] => 0.1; 8.92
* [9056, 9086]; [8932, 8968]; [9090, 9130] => 0.2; 8.67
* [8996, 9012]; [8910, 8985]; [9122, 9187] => 0.5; 8.84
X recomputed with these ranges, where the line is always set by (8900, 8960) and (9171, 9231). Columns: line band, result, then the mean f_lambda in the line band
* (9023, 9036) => 0.1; 8.71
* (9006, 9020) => 0.5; 8.49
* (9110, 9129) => 0.0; 8.62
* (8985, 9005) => 0.4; 8.7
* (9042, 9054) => -0.1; 8.82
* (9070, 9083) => 0.1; 8.62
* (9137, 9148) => 0.2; 8.43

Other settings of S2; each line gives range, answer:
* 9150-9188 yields 8.56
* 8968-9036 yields 8.67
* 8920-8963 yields 8.97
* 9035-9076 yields 8.73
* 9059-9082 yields 8.63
